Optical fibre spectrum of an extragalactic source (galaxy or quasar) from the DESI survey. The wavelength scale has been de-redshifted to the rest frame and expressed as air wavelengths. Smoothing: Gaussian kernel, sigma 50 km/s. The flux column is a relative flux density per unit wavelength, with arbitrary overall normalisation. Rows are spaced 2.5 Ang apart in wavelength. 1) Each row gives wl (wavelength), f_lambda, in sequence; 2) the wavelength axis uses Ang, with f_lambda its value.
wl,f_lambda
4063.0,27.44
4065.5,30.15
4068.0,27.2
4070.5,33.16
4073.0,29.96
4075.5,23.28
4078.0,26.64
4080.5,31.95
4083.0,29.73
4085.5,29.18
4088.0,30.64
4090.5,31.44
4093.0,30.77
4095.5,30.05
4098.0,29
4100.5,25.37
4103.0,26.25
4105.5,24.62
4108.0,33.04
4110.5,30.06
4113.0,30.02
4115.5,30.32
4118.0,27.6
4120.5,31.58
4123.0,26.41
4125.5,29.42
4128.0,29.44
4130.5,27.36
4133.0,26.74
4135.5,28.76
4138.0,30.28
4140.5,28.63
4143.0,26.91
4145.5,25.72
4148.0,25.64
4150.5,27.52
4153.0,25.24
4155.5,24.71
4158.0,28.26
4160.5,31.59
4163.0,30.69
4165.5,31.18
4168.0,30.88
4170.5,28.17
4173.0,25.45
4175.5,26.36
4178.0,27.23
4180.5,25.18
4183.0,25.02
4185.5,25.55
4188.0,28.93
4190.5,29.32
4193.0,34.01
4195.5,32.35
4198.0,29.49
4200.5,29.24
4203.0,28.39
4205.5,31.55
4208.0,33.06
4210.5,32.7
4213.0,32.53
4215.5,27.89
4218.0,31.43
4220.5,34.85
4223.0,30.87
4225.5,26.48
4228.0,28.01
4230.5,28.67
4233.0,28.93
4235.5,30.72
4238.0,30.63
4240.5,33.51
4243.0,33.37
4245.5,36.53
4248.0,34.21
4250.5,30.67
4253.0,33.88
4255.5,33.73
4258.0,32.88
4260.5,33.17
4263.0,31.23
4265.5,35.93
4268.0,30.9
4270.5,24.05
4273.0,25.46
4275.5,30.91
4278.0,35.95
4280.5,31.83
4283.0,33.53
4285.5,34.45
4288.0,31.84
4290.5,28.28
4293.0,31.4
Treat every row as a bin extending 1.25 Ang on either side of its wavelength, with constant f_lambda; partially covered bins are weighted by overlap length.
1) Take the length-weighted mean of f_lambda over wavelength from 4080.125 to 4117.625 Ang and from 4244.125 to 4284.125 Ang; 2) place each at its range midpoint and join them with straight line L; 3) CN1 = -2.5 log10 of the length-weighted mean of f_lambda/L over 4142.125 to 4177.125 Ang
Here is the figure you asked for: 0.10 mag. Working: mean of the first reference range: 29.4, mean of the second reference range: 32.2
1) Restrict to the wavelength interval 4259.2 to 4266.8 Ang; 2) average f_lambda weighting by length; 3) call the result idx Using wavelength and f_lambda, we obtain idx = 33.4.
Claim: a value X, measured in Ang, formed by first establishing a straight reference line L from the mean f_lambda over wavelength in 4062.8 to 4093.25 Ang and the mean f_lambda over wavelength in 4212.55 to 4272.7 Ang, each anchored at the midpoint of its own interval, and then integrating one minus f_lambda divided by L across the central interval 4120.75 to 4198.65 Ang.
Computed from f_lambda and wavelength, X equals 5.6 Ang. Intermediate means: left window 29.4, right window 31.4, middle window 28.2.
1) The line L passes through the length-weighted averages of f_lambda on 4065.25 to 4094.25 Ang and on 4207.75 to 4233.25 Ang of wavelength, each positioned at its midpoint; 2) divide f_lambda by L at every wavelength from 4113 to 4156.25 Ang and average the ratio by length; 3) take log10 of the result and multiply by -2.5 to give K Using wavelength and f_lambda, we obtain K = 0.07 mag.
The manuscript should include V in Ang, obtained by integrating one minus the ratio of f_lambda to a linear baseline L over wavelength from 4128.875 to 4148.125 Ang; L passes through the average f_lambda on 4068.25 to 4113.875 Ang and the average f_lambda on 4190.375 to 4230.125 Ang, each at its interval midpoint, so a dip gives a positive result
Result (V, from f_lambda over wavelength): 1.4 Ang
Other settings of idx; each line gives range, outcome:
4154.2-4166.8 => 29.3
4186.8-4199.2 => 30.8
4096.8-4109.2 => 27.6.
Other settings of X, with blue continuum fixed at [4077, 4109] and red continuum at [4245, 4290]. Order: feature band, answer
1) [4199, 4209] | 0.2 Ang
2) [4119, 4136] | 0.7 Ang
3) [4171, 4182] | 1.6 Ang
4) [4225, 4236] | 1.0 Ang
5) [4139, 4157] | 2.2 Ang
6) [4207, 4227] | 0.1 Ang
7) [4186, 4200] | 0.2 Ang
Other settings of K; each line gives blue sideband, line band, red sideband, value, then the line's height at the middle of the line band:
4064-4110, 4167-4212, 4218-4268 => 0.07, 31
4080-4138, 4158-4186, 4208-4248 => 0.08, 30.3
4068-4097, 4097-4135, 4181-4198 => 0.04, 29.4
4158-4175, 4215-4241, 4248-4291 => 0.02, 30.8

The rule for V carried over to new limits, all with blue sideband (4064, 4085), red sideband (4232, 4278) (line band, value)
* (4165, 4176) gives 0.77 Ang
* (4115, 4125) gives 0.27 Ang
